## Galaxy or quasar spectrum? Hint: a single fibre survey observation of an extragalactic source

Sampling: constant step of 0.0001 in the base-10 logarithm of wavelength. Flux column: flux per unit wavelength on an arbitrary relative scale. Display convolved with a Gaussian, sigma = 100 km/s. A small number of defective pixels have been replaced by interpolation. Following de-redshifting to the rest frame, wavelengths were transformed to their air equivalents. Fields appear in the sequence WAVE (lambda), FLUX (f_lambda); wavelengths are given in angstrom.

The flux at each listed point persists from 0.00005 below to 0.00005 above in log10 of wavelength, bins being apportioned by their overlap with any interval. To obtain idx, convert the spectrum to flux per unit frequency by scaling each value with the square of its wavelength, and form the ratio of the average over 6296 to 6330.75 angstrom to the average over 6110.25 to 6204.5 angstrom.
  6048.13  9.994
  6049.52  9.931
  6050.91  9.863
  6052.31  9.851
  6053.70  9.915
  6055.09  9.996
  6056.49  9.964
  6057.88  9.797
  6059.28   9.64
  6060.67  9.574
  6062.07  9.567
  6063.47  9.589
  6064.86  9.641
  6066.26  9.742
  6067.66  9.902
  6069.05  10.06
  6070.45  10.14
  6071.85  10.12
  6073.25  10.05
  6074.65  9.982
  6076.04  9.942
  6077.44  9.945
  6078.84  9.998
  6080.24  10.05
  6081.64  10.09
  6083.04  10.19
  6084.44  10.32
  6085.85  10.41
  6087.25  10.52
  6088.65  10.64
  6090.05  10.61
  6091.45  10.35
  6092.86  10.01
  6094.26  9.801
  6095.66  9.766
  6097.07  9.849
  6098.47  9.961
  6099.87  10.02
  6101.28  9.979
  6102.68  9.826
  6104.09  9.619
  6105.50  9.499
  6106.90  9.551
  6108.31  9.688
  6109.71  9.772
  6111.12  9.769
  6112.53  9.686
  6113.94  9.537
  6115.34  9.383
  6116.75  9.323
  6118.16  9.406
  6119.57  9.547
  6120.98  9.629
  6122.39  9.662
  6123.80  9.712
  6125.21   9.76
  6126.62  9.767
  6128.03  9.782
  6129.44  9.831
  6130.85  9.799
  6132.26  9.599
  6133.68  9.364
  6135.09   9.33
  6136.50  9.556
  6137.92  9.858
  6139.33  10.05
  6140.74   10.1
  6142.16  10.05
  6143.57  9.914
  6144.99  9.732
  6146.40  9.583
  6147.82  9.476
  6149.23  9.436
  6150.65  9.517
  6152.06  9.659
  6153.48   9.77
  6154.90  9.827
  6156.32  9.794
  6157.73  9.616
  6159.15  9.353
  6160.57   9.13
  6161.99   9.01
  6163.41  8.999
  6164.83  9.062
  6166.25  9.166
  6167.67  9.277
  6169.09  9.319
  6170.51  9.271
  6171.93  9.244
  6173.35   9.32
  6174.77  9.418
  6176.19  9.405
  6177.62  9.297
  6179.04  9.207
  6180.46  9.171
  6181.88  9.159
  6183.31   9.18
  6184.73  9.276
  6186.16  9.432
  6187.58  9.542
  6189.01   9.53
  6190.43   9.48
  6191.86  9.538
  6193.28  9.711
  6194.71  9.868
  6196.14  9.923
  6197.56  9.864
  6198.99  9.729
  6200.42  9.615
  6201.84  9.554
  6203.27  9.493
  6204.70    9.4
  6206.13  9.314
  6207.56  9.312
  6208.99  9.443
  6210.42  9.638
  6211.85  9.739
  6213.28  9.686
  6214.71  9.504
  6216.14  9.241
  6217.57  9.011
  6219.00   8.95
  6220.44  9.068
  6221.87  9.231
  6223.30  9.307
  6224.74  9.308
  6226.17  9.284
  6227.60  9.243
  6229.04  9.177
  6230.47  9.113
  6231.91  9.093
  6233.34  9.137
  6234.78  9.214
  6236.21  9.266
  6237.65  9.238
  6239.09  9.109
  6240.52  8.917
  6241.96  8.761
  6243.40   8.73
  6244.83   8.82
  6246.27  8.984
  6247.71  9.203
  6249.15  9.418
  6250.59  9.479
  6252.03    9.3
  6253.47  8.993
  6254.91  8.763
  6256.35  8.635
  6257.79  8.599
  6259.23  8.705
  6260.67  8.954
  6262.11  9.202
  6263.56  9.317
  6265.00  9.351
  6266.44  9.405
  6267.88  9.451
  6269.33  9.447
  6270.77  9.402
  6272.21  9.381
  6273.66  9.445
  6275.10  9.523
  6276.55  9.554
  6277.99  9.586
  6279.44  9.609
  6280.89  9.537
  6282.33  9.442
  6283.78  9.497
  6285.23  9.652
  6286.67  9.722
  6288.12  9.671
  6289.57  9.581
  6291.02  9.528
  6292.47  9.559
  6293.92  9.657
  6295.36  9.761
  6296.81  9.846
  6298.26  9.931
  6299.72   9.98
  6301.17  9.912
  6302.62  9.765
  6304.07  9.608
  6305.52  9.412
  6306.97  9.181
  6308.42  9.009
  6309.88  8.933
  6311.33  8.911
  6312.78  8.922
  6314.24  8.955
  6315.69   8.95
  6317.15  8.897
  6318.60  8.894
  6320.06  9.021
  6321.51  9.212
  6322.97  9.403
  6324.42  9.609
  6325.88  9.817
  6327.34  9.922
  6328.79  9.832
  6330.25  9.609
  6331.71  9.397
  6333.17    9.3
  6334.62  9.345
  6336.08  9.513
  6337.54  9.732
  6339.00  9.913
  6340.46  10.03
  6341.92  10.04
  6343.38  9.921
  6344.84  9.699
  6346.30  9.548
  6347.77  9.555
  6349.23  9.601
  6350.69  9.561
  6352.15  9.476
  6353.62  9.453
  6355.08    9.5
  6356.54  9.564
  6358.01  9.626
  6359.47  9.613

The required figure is 1.0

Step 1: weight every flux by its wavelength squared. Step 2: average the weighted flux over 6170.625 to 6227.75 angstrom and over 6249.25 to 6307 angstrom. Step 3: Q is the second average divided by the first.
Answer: 1.0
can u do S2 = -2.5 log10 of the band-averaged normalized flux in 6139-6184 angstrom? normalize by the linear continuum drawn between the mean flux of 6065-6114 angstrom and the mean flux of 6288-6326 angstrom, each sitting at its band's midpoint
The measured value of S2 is 0.04 mag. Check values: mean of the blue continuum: 9.98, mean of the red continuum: 9.39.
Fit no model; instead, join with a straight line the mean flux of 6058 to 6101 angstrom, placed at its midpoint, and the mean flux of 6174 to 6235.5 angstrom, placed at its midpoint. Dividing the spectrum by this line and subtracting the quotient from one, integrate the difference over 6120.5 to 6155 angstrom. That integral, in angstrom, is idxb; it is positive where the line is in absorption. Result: 0.0 angstrom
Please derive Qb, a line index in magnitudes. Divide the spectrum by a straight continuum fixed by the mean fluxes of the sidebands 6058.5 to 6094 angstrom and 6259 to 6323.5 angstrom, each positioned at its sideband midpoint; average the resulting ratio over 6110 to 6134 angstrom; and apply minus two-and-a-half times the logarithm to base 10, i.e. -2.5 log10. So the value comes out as 0.031 mag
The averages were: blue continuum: 10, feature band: 9.62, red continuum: 9.4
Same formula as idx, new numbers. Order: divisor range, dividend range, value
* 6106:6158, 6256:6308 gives 1.03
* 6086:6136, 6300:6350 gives 1.04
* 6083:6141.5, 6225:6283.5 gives 0.98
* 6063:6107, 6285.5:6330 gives 1.01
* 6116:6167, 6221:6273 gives 0.99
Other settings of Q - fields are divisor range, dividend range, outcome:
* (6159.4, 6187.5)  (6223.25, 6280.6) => 1.02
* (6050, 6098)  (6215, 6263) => 0.96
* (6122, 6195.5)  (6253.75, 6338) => 1.03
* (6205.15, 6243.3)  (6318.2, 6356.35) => 1.08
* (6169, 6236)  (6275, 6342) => 1.05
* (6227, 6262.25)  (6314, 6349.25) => 1.08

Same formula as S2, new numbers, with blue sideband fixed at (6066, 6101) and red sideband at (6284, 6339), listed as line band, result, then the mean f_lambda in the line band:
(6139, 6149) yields 0.01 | 9.82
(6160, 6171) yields 0.08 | 9.15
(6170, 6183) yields 0.06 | 9.27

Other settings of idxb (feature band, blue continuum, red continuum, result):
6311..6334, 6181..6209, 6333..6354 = 0.8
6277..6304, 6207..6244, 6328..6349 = -0.6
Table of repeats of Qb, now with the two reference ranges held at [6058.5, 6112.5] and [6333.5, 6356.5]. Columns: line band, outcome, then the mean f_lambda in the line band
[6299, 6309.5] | 0.02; 9.53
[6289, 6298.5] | 0.00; 9.69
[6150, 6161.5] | 0.03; 9.57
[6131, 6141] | 0.02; 9.68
